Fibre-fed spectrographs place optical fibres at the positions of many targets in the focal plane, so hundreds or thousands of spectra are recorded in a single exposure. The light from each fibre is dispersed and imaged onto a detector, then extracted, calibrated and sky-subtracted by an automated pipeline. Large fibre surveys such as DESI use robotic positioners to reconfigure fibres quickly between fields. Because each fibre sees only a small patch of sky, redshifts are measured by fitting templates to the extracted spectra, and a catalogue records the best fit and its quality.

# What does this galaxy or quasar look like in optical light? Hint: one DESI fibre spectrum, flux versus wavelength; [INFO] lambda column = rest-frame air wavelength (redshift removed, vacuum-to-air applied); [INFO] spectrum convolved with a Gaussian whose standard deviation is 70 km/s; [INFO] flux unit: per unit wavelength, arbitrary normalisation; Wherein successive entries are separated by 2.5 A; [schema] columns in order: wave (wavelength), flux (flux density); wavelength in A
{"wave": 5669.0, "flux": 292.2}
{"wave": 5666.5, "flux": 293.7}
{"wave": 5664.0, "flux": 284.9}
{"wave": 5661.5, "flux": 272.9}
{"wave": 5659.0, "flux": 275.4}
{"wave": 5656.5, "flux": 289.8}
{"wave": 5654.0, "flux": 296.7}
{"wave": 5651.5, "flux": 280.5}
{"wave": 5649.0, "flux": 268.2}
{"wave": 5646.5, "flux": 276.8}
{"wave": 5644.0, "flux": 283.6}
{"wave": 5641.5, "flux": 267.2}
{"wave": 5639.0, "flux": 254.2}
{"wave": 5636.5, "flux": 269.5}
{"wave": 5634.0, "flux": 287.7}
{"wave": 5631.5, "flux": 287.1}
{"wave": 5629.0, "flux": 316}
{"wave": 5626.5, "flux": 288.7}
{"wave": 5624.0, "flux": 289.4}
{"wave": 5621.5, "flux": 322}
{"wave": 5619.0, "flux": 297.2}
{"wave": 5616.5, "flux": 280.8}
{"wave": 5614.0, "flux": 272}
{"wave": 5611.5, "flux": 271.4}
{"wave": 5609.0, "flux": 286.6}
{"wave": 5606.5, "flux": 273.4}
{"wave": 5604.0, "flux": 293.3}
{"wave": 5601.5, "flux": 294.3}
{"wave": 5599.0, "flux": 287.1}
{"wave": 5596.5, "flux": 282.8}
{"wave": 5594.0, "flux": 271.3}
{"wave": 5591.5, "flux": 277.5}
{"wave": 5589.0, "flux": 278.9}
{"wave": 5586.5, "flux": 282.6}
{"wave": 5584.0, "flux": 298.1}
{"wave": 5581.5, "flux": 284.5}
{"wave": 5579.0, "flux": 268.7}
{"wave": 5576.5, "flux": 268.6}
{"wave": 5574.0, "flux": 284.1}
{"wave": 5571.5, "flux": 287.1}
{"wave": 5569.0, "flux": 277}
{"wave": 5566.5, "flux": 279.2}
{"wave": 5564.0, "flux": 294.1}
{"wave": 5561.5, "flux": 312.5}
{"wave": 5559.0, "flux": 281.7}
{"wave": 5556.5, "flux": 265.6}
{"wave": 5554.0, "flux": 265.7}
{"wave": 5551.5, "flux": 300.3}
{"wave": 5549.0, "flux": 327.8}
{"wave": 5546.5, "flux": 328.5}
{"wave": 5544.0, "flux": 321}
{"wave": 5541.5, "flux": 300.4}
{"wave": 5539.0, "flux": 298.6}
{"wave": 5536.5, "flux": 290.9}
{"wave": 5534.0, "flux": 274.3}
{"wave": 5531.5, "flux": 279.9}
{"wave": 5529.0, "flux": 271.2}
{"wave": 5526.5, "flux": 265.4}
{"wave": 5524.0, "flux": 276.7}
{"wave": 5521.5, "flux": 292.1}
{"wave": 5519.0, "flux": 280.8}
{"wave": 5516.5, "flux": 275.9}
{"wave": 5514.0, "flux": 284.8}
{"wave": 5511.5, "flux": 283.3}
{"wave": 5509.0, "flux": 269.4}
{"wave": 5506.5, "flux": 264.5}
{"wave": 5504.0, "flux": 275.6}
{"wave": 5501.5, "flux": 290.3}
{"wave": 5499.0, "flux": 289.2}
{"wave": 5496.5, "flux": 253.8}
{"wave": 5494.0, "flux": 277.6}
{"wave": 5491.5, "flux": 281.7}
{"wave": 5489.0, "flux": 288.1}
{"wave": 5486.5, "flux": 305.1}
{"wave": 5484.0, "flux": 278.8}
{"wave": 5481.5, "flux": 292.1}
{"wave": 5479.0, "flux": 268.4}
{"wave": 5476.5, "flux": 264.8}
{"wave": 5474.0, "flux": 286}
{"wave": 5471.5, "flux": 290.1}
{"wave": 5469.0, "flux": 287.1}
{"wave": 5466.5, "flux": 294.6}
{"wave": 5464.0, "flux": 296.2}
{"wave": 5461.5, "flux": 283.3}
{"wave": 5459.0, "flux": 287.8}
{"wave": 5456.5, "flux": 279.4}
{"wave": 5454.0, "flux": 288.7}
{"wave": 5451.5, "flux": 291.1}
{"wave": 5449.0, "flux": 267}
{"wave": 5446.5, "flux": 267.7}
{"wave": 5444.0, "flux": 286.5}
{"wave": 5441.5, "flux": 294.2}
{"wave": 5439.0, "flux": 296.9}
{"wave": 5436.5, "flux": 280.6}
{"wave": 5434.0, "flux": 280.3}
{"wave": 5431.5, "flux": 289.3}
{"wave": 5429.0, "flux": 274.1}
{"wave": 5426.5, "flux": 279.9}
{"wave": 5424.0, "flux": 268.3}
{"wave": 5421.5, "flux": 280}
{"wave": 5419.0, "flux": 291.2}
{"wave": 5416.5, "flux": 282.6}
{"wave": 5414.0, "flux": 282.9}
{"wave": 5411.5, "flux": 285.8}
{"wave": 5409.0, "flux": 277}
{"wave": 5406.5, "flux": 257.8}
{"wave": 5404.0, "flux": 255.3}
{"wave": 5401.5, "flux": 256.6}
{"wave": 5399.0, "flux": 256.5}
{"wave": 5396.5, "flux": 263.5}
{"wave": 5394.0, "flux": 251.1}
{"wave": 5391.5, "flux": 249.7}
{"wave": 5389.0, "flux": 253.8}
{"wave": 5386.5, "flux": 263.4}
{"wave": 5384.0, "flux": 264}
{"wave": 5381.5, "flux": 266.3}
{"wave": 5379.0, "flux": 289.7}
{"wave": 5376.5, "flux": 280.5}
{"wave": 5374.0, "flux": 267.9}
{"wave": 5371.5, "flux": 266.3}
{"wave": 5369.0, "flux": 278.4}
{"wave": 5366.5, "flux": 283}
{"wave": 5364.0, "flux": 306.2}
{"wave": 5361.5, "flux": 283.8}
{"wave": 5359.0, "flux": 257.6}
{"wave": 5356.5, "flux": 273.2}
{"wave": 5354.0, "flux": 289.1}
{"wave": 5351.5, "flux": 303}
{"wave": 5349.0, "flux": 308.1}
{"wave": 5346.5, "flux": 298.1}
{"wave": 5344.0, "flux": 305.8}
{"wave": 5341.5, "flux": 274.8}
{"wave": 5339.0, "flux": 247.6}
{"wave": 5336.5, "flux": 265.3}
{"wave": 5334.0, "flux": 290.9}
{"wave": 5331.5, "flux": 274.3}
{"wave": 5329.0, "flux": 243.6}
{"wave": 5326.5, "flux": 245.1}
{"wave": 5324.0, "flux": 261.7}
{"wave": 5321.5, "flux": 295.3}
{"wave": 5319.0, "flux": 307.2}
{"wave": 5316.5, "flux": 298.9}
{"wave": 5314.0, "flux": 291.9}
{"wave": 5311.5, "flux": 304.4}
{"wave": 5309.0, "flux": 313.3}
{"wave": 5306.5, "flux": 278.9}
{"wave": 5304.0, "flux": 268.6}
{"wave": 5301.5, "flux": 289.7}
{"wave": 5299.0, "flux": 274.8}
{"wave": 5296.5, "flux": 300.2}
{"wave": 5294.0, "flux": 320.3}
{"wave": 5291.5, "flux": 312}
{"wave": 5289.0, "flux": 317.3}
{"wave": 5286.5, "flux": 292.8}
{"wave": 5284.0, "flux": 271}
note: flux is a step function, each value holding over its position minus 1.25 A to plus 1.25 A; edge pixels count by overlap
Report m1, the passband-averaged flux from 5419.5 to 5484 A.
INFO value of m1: 283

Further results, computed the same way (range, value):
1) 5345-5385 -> 282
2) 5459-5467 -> 291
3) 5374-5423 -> 269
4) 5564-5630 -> 285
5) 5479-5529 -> 280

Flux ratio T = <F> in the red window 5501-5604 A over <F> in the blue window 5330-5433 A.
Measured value 1.04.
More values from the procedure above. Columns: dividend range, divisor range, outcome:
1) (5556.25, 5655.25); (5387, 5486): 1.02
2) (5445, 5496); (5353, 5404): 1.05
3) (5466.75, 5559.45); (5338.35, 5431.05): 1.03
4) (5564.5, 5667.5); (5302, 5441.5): 1.02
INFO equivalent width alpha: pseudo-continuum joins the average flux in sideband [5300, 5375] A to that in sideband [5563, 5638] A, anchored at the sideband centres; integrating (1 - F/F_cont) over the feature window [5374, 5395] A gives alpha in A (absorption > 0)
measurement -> 1.3 A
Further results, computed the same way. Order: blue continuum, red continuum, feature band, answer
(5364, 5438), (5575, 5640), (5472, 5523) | -0.45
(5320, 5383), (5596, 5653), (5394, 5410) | 1.10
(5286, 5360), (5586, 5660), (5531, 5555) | -1.29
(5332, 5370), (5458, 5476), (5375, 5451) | 3.49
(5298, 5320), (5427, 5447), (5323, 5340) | 1.71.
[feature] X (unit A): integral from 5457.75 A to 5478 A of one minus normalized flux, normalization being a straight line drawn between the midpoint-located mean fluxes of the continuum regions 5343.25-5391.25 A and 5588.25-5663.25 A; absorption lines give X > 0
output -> -0.34 A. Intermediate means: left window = 280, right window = 283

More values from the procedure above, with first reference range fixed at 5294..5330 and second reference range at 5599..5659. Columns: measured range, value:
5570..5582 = 0.27 A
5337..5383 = 0.55 A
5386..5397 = 1.15 A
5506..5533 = 0.73 A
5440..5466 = 0.03 A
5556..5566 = -0.17 A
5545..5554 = -0.85 A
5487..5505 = 0.27 A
